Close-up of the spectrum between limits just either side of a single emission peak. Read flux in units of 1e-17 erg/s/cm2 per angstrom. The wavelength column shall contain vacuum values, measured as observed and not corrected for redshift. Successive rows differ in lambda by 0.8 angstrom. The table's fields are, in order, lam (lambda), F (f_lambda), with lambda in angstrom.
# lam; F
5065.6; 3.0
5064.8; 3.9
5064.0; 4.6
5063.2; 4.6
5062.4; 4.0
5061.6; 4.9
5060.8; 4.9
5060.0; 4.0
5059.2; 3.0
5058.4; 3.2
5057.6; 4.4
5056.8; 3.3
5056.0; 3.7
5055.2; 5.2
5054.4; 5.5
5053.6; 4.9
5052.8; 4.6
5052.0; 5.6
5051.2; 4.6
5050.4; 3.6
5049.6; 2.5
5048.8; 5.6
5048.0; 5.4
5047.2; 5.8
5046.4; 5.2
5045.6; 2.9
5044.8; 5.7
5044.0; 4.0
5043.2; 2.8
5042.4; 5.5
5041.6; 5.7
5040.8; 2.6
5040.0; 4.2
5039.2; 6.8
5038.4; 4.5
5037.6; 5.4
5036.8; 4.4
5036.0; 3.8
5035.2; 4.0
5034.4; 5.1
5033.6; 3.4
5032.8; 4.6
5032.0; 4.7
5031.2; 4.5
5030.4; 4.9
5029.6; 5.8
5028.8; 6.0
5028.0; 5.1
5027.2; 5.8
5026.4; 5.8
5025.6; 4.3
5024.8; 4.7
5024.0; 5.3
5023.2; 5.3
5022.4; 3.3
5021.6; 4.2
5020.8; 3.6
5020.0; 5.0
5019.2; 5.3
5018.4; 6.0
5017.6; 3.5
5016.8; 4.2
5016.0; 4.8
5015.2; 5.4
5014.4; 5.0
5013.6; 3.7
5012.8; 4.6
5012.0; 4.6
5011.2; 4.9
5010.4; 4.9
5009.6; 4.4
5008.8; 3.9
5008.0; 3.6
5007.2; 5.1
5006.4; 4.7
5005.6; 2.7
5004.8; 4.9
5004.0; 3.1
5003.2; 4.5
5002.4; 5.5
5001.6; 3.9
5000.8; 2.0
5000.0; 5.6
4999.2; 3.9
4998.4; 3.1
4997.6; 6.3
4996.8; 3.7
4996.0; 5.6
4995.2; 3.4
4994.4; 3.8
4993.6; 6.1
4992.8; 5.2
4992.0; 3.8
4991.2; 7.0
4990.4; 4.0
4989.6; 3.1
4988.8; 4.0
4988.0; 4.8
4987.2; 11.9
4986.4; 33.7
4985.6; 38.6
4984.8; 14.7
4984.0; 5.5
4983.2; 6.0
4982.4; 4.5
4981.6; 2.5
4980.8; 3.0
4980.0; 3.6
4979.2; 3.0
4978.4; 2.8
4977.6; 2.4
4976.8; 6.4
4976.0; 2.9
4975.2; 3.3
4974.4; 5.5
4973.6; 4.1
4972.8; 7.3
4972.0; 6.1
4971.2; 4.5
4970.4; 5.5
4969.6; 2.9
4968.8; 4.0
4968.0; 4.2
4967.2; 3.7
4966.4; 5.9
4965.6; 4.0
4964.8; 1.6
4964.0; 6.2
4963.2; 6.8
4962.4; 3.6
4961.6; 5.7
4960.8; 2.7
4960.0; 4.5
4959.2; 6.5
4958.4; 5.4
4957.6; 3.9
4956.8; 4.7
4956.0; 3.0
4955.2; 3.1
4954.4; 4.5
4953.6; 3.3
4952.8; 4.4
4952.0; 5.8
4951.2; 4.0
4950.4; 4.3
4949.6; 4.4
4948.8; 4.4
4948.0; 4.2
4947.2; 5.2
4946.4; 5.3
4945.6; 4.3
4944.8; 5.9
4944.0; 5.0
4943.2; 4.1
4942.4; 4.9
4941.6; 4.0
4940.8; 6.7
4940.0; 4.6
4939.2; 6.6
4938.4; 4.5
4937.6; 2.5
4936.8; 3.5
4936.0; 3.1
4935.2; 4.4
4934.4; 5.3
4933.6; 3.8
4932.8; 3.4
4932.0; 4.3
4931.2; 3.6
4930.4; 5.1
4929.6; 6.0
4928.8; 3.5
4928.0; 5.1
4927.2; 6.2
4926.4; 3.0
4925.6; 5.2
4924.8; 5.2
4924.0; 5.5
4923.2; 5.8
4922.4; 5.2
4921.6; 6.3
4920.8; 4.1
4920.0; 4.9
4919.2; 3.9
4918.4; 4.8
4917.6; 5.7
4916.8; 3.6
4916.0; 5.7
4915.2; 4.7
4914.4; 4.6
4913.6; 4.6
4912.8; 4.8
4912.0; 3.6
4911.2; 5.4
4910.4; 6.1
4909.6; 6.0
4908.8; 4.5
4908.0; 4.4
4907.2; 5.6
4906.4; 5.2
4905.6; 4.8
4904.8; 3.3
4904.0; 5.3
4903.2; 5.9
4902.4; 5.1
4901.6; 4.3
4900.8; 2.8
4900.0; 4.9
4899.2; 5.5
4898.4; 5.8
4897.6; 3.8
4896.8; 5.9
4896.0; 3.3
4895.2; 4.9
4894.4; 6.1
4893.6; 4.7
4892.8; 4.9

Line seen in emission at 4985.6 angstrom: H-beta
